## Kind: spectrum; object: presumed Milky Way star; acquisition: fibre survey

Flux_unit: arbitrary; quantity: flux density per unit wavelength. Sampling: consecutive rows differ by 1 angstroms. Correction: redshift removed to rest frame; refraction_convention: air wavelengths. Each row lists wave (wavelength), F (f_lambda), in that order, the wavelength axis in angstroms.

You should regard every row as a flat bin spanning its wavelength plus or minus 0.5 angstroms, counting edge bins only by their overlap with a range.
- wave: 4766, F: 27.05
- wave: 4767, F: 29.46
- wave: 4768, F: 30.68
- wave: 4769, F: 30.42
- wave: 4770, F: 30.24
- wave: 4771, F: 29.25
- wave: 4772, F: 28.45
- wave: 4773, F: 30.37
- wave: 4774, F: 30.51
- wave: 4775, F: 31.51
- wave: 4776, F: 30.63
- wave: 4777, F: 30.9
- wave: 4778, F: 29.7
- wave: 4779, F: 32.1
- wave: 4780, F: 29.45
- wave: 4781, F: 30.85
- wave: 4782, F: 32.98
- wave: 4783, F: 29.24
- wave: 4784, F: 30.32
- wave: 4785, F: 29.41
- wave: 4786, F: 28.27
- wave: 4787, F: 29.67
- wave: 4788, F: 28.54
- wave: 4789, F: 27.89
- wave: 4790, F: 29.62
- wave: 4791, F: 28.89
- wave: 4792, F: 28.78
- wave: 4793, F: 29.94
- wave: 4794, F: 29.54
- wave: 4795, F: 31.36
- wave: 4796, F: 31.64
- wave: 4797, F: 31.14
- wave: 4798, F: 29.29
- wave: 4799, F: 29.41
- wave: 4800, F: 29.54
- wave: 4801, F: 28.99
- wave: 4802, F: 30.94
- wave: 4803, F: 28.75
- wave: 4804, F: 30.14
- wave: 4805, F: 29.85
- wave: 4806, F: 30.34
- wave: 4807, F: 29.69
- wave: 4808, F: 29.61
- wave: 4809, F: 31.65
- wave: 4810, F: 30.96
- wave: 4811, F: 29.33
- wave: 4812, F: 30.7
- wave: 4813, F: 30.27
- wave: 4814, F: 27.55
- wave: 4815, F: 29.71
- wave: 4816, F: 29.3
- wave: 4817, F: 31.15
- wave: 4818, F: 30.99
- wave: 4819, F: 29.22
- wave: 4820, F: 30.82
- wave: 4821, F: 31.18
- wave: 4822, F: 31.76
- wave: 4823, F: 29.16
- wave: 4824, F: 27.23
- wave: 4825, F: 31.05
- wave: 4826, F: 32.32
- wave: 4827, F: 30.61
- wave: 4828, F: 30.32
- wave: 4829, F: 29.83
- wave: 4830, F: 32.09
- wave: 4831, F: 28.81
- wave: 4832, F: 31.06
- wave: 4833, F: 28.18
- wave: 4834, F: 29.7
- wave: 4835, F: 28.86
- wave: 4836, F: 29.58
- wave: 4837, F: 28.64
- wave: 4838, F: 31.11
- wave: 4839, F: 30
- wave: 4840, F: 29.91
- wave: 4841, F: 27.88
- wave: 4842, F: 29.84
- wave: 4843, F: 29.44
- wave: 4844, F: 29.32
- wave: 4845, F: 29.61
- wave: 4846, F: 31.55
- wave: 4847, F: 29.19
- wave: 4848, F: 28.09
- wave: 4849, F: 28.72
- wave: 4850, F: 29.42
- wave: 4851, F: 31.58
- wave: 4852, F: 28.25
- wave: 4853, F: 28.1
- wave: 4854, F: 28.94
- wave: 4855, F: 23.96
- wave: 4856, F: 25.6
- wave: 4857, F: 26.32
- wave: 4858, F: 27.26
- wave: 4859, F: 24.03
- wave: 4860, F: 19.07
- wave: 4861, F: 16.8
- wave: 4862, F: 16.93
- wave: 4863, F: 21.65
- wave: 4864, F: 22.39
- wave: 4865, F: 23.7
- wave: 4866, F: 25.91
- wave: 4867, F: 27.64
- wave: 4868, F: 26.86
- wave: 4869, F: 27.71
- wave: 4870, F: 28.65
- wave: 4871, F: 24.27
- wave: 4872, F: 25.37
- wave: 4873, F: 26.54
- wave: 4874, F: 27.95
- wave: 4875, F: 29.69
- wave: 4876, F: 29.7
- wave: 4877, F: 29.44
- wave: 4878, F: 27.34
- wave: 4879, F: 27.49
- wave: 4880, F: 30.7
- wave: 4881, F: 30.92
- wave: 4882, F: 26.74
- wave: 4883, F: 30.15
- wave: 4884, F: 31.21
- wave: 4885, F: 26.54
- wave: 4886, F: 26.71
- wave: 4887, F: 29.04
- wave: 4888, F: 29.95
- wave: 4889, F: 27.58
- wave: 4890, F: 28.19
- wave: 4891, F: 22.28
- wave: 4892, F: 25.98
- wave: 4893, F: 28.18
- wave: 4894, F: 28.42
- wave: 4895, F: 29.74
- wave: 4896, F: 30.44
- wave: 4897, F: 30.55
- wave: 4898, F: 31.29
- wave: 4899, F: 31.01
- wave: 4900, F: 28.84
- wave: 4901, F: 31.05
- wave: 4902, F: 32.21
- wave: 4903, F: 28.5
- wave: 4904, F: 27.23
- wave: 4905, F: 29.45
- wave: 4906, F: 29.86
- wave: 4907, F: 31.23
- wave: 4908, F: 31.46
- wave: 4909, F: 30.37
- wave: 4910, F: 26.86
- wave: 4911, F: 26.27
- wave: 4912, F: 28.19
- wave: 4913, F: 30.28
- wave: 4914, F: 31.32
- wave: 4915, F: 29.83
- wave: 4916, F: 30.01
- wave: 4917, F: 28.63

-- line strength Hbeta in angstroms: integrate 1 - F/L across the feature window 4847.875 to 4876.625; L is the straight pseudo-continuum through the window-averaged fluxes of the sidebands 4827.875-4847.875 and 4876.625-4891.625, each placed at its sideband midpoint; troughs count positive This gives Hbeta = 3.0 angstroms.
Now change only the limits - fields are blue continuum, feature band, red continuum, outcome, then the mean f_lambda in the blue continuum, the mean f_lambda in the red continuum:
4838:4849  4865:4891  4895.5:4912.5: 1.5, 29.5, 29.7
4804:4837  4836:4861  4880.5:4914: 1.5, 30.1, 29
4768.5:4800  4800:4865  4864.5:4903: 1.2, 30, 28.3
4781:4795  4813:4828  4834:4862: -0.9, 29.6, 27.7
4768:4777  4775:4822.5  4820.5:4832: 0.4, 30.2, 30.4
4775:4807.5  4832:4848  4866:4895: -0.4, 30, 27.9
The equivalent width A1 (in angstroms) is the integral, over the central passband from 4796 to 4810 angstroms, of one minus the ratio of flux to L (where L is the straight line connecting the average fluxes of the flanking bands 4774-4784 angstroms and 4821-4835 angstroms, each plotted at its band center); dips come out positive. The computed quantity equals 0.2 angstroms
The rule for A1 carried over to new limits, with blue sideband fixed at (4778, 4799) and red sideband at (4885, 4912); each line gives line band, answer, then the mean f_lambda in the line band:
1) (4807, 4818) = -0.1 angstroms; 30.1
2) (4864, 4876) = 1.0 angstroms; 26.7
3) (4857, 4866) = 2.2 angstroms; 22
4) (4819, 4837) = -0.3 angstroms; 30.1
